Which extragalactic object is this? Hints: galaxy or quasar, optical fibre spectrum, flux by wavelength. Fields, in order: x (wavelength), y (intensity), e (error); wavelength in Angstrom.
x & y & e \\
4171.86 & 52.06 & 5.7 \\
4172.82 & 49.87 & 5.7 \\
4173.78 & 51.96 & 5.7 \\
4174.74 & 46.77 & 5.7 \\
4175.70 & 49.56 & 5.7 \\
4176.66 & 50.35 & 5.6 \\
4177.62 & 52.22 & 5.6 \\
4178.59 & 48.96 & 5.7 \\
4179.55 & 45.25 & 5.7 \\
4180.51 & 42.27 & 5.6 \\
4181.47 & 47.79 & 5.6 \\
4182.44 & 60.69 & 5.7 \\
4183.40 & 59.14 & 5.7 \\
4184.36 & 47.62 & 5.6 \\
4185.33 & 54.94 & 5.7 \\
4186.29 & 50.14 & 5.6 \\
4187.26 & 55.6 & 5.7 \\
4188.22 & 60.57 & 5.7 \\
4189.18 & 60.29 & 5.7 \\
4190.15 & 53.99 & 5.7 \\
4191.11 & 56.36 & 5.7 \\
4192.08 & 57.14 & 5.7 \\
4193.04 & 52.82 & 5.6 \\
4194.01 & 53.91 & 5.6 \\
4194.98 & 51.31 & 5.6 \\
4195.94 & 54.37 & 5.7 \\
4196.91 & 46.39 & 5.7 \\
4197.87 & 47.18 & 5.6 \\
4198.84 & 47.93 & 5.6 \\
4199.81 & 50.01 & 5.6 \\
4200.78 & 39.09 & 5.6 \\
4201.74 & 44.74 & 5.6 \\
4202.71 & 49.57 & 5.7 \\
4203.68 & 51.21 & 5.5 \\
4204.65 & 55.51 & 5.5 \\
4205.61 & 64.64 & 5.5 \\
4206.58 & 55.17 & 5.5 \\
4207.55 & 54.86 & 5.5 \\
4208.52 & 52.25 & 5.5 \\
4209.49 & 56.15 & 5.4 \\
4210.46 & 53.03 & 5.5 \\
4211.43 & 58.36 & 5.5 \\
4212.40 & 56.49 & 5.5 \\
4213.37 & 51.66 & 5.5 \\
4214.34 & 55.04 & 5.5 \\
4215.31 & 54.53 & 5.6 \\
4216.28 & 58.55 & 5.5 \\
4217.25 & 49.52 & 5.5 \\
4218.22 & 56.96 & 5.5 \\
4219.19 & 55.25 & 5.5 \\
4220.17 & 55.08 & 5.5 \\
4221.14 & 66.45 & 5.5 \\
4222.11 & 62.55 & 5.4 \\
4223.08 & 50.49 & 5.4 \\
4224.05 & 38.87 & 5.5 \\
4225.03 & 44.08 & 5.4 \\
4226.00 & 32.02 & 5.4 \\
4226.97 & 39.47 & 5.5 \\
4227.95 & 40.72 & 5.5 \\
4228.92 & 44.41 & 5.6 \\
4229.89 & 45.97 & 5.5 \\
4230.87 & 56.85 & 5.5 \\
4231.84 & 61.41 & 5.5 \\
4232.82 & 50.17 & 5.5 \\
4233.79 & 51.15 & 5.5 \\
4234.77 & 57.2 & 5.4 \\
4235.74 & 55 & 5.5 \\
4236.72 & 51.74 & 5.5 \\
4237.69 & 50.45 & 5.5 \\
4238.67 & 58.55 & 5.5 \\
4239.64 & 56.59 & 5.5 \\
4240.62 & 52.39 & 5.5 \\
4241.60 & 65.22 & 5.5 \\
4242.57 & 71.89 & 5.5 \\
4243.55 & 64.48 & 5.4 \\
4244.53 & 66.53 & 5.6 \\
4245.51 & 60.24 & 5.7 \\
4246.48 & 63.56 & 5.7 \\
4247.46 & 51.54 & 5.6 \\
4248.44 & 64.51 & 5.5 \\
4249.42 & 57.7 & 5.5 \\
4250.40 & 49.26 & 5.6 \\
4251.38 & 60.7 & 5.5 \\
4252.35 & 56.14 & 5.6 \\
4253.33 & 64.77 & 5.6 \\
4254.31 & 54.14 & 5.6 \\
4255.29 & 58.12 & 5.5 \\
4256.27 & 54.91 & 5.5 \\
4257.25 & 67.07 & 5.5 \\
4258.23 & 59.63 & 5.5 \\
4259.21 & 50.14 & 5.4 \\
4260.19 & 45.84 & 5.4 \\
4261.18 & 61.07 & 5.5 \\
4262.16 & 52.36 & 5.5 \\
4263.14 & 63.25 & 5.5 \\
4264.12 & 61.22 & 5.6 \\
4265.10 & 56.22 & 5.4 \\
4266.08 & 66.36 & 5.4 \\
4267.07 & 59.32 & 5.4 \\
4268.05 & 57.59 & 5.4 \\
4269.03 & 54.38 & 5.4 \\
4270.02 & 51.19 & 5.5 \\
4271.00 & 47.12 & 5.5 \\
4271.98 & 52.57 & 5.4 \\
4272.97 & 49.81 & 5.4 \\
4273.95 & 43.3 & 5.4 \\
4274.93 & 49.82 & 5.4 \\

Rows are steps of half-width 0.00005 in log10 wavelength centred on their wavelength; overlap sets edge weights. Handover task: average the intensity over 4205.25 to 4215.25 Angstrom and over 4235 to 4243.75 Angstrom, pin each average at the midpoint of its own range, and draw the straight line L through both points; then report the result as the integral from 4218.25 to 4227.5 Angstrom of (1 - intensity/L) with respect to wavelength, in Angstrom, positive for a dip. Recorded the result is 1.14 Angstrom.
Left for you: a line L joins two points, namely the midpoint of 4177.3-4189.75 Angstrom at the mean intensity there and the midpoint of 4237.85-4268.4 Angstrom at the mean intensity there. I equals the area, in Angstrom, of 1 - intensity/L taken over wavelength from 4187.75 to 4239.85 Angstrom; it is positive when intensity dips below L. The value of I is 2.76 Angstrom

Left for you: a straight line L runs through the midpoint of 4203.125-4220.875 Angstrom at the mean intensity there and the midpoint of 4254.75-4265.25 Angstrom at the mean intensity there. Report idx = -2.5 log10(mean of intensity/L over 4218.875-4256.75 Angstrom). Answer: 0.030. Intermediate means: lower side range 55.3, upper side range 57.3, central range 54.9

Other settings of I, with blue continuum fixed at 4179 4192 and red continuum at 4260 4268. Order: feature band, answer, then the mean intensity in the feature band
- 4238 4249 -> -0.8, 61.2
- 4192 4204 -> 1.1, 49.4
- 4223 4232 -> 1.9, 44.6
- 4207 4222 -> -0.1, 55.8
